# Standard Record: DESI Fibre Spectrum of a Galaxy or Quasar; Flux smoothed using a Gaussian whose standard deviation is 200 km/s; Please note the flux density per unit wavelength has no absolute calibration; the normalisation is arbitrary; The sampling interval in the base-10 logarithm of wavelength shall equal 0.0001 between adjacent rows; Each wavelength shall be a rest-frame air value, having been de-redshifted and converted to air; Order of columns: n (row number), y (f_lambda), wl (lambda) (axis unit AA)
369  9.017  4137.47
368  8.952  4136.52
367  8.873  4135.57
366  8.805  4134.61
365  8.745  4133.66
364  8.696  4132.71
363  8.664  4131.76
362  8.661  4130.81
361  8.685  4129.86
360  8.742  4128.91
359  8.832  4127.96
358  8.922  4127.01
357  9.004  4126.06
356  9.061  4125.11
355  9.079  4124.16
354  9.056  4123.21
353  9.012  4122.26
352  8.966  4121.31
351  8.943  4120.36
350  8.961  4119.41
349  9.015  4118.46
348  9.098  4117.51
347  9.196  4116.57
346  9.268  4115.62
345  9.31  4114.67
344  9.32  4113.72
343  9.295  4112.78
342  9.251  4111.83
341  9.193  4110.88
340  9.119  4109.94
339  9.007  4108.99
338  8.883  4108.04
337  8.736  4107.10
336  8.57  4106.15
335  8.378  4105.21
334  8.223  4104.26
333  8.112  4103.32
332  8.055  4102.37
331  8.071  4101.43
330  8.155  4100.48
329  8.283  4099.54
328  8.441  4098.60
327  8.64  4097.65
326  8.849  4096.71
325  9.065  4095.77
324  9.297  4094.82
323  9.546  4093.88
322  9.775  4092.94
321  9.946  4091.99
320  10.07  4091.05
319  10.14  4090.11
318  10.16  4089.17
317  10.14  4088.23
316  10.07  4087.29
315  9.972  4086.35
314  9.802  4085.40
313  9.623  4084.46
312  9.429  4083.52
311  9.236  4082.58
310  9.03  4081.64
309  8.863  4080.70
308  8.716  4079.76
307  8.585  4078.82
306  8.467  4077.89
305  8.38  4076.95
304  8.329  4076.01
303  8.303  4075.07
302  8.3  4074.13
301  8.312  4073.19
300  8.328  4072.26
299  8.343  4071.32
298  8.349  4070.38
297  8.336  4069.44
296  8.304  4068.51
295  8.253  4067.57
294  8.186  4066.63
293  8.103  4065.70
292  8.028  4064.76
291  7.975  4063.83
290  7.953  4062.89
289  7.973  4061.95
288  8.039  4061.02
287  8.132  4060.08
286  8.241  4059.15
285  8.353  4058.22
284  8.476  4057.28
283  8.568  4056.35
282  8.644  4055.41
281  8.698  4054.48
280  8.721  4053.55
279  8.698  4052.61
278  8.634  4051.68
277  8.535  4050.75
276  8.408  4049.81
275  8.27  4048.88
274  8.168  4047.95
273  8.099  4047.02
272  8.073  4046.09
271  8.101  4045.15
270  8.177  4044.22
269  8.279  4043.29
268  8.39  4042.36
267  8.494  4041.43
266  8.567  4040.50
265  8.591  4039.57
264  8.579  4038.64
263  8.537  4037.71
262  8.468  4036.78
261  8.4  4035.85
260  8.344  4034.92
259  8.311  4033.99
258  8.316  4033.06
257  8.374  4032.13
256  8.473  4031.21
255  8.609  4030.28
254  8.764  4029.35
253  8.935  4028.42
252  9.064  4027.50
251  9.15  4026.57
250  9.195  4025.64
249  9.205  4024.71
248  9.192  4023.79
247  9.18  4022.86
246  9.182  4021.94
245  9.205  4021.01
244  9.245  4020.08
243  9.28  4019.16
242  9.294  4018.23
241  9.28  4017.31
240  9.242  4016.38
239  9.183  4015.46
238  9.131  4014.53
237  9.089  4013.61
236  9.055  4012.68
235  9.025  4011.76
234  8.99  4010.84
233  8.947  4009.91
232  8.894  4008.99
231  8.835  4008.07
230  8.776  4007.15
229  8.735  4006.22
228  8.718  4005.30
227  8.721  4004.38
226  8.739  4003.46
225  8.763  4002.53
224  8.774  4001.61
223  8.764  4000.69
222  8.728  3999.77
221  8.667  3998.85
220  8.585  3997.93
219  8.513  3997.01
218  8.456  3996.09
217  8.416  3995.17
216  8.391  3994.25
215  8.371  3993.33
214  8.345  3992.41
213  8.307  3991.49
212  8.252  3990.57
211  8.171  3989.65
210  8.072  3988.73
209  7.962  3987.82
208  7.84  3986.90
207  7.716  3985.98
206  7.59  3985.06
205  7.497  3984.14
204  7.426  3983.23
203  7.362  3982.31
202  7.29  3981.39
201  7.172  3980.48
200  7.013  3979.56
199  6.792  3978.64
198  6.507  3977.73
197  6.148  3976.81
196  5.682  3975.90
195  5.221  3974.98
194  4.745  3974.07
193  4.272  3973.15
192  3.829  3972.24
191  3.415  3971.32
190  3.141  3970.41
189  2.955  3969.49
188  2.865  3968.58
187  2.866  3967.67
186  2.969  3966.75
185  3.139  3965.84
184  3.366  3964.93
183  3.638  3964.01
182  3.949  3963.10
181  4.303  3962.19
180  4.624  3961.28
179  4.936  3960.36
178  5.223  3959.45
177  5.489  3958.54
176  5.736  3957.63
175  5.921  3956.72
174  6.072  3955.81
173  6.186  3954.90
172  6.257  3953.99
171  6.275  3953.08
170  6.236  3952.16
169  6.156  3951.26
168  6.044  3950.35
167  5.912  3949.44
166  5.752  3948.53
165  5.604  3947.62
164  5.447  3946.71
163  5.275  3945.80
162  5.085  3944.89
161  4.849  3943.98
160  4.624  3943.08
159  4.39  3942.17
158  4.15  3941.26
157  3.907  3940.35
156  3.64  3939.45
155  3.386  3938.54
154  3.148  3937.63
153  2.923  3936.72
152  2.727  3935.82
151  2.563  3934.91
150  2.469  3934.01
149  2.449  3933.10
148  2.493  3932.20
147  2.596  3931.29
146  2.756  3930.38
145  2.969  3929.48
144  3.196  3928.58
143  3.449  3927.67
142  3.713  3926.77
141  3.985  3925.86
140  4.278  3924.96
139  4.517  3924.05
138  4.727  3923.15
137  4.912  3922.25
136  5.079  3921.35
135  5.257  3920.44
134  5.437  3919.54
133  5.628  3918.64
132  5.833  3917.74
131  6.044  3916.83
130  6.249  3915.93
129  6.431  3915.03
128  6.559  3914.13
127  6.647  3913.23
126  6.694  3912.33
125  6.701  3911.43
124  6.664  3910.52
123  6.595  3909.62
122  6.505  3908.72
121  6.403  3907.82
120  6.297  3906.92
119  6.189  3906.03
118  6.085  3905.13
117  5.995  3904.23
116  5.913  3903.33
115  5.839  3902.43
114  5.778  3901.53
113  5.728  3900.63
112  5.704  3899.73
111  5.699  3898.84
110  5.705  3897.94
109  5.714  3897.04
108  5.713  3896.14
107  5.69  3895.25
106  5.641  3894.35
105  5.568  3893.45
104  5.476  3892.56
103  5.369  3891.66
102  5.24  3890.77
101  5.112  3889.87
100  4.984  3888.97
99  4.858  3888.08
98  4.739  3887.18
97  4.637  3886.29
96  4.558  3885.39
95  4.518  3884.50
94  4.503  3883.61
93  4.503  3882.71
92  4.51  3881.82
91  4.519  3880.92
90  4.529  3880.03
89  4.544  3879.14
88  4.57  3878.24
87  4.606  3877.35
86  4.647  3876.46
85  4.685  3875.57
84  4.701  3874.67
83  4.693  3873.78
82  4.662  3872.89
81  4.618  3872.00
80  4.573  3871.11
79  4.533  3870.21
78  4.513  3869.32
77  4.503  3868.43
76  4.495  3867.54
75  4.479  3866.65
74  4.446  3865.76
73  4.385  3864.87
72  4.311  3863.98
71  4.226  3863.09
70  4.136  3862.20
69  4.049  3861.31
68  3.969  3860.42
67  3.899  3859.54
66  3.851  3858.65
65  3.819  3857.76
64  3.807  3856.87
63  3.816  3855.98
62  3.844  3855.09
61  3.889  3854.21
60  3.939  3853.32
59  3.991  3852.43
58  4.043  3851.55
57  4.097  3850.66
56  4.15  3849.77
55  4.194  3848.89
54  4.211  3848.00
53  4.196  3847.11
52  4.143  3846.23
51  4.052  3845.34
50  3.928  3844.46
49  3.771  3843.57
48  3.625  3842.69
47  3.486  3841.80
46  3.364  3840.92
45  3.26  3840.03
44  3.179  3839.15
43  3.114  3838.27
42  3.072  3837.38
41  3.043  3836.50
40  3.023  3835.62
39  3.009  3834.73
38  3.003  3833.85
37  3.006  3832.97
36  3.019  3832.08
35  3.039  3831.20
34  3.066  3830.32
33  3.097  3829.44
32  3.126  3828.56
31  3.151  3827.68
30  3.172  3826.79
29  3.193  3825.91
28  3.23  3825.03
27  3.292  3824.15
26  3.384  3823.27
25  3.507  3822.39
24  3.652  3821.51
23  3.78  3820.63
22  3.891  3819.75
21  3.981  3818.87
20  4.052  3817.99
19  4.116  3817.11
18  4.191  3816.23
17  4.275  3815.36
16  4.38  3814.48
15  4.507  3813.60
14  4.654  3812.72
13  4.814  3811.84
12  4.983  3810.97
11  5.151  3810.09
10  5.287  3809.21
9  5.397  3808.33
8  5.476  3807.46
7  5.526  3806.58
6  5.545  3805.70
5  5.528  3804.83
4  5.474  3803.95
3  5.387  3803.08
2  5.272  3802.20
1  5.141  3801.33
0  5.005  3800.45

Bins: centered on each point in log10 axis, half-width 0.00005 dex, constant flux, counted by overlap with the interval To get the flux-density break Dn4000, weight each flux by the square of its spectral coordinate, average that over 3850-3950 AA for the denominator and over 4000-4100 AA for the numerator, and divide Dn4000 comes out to 1.99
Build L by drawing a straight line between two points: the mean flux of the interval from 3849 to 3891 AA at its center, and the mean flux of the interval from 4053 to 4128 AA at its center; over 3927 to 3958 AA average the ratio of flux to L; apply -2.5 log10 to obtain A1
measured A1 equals 0.31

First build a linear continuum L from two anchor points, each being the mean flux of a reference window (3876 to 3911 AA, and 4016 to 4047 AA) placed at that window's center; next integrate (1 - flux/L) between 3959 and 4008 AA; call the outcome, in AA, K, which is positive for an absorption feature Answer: 6.7 AA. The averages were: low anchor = 5.38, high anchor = 8.73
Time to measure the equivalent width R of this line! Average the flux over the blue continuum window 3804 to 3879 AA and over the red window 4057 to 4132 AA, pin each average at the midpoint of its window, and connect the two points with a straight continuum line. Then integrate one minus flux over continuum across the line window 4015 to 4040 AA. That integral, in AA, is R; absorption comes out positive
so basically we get -4.4 AA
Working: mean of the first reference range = 4.05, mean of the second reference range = 8.83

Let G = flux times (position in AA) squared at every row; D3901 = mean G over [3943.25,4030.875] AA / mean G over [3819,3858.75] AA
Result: 2.17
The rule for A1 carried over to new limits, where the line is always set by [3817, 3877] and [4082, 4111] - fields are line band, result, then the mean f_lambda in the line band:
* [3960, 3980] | 0.42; 4.38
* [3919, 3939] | 0.47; 3.6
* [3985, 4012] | -0.20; 8.51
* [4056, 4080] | 0.03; 8.28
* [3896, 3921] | -0.18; 6.07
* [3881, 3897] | -0.07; 5.04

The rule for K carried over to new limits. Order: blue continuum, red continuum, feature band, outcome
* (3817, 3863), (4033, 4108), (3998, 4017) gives -4.25 AA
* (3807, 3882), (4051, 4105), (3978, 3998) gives -2.74 AA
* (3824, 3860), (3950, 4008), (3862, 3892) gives -2.18 AA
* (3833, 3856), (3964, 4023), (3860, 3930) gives -2.69 AA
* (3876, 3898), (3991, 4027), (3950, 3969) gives 6.25 AA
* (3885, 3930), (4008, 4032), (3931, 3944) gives 6.31 AA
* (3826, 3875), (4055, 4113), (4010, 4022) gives -3.01 AA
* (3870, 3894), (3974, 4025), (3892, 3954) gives 8.65 AA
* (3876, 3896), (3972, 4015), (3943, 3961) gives 2.84 AA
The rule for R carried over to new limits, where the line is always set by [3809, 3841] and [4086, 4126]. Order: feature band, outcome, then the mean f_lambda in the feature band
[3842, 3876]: 0.9 AA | 4.19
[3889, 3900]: -1.2 AA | 5.53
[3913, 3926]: 0.0 AA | 5.45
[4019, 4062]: -4.3 AA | 8.58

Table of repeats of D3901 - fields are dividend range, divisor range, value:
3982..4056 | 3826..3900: 2.20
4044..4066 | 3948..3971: 1.82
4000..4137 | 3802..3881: 2.41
